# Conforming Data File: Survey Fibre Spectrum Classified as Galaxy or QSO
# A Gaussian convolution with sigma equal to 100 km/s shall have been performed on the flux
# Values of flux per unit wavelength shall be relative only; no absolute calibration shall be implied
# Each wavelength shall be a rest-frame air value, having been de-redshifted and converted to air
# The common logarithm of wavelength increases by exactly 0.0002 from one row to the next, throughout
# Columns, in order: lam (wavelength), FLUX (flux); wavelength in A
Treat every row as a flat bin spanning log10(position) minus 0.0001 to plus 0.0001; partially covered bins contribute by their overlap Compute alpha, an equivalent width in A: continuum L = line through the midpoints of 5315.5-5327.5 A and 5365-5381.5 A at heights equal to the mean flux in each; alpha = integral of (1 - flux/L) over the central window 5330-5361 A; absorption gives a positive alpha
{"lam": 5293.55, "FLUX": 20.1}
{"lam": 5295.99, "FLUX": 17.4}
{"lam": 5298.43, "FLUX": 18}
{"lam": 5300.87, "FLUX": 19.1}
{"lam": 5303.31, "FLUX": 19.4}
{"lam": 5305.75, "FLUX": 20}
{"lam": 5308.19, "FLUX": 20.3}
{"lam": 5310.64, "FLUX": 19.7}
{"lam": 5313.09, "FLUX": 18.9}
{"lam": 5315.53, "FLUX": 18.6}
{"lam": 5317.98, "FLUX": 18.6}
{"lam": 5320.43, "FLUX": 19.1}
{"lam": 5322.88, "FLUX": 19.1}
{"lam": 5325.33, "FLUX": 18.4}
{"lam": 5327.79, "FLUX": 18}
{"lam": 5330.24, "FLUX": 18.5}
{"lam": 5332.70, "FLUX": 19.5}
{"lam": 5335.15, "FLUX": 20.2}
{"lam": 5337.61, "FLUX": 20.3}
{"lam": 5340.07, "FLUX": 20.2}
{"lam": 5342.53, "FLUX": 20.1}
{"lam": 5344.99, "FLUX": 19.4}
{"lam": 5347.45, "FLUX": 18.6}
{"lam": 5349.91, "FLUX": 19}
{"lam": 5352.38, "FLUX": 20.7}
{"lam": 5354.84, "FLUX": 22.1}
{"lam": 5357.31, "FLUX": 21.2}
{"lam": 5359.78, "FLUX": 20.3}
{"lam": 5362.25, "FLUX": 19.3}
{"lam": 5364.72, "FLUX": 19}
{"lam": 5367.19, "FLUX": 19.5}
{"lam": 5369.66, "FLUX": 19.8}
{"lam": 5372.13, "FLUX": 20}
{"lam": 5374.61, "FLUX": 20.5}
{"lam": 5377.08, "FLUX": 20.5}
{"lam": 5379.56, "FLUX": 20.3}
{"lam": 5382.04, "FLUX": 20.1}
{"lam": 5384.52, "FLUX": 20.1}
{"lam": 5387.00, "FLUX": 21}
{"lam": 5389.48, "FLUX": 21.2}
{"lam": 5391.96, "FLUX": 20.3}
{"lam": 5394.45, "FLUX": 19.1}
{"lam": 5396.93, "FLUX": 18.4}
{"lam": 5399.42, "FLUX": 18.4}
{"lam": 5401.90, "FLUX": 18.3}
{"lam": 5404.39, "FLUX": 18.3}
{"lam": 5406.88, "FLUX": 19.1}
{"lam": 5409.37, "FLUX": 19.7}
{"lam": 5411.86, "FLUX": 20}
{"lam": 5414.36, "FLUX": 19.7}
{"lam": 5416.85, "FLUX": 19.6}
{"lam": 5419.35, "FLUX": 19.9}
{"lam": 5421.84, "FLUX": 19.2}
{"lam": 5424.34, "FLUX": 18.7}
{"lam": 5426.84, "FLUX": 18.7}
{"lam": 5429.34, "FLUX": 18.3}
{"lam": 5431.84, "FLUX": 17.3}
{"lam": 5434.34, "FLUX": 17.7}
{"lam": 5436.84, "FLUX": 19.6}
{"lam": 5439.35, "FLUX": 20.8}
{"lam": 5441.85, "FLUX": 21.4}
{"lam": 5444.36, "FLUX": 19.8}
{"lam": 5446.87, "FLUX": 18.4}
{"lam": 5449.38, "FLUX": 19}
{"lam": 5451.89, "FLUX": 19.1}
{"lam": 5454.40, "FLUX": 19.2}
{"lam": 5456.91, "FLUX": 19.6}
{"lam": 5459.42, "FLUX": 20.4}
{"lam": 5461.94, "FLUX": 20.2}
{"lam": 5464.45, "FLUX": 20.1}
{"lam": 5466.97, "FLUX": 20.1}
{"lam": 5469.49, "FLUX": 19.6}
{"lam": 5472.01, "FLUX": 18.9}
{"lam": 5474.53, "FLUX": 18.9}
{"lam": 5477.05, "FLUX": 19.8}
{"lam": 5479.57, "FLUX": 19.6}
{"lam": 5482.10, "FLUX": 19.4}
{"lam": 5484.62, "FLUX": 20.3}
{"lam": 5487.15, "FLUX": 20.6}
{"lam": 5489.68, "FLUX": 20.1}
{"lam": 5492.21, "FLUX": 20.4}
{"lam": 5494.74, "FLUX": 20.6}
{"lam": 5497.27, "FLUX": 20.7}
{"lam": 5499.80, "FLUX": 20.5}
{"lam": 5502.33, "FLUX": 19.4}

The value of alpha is -1.2 A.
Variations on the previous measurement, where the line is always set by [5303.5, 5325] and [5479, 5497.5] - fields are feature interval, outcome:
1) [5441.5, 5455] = 0.4 A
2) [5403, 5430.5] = 0.9 A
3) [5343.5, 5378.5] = -0.9 A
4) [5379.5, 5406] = 0.2 A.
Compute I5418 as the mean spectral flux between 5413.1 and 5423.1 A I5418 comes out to 19.6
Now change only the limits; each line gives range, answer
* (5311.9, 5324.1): 18.9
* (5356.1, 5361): 20.7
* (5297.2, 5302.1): 18.6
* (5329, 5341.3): 19.7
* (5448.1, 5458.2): 19.2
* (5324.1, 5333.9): 18.6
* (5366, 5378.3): 20.1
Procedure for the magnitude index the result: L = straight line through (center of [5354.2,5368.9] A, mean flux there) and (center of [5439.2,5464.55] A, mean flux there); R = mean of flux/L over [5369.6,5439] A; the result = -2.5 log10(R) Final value 0.029 mag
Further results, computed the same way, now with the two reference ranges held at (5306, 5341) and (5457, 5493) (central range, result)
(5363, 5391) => -0.038 mag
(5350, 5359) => -0.086 mag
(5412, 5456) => 0.027 mag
